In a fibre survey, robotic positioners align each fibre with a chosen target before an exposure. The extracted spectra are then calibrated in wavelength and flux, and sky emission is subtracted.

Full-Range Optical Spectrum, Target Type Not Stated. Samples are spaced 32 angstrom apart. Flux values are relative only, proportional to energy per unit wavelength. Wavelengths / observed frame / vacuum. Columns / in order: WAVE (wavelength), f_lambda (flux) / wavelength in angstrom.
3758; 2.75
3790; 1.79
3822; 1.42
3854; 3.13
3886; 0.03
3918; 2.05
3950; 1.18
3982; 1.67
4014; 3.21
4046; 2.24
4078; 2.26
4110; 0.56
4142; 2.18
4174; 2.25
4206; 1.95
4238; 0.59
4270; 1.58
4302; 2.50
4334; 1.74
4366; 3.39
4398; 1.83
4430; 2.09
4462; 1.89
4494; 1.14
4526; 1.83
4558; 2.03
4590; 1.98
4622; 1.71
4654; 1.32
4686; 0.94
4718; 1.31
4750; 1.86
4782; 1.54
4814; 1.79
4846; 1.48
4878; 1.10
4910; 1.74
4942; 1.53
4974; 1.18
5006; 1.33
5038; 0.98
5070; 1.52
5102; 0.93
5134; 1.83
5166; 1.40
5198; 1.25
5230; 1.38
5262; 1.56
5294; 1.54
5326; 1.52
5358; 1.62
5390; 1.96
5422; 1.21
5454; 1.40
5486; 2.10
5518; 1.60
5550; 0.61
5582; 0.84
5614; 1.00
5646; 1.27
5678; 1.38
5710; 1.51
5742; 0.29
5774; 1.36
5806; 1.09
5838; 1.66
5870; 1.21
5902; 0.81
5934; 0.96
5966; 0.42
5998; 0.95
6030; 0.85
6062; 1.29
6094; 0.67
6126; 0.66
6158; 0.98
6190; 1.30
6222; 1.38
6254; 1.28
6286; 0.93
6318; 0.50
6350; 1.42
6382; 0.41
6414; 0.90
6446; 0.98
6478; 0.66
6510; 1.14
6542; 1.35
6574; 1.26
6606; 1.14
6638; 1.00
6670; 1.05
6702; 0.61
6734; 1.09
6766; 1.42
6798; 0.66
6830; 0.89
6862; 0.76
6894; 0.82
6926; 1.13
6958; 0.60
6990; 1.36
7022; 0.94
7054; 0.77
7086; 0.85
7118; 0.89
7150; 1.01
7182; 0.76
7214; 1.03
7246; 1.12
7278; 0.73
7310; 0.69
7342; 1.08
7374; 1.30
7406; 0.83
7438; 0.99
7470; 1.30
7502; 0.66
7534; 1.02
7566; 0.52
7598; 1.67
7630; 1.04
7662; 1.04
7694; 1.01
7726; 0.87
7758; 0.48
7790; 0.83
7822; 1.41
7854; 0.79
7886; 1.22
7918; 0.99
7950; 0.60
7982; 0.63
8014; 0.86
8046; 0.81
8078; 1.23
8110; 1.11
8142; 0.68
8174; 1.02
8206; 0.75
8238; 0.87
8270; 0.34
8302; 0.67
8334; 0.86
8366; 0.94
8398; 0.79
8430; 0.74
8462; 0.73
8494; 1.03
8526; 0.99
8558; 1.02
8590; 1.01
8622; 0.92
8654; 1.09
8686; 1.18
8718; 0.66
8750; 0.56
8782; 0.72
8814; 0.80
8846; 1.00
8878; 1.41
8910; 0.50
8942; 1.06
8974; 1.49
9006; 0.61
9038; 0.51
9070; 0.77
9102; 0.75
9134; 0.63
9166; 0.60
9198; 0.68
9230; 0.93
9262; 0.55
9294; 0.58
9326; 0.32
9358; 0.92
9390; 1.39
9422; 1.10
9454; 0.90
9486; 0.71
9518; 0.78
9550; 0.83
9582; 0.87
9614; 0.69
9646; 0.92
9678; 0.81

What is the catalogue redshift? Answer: 0.944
